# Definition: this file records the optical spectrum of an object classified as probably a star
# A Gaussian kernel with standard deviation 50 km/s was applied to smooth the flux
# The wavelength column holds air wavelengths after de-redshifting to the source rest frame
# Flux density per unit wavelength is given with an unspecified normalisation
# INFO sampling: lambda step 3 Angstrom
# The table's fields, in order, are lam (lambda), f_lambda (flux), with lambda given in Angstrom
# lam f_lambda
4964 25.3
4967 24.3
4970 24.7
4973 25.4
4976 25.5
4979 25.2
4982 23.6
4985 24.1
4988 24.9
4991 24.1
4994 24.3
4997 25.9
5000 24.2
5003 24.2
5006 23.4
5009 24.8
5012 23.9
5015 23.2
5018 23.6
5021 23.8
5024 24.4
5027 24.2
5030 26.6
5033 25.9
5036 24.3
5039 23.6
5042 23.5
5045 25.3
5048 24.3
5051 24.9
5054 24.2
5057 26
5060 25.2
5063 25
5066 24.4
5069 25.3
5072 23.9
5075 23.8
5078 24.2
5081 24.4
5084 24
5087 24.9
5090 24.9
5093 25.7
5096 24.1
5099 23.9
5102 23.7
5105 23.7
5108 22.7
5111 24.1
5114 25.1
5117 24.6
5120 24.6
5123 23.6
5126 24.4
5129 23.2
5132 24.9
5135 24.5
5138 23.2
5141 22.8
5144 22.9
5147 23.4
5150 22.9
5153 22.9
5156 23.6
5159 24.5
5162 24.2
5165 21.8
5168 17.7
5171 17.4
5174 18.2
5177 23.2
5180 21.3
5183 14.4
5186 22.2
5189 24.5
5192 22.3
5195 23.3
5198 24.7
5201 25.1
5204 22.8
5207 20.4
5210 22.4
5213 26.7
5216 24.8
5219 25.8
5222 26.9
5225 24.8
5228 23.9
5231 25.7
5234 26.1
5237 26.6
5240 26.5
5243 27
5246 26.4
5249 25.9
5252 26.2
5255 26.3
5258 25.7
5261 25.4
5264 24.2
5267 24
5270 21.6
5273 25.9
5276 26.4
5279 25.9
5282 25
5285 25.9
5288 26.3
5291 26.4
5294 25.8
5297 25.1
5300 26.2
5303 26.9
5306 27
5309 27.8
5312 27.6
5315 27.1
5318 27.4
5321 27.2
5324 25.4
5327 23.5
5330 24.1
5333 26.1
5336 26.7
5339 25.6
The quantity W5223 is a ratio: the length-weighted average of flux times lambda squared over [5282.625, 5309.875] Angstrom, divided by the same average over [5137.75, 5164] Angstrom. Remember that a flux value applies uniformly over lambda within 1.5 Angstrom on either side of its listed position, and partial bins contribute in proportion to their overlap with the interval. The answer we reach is 1.19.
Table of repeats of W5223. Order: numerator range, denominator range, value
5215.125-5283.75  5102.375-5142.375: 1.12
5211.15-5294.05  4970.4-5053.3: 1.15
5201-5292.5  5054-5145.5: 1.10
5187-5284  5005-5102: 1.09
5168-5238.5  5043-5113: 0.99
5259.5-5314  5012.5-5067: 1.15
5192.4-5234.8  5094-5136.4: 1.05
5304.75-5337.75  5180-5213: 1.23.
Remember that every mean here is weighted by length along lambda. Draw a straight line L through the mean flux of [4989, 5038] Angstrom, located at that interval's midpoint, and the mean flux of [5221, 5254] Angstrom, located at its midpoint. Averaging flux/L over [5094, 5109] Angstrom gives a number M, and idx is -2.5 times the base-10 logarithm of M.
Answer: 0.06 mag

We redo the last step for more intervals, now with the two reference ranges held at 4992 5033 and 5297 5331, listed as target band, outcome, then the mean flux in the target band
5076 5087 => 0.03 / 24.3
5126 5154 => 0.08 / 23.5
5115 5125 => 0.03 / 24.3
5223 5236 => 0.02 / 25.2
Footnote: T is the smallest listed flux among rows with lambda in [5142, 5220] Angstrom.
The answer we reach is 14.4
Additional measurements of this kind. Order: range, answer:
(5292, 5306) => 25.1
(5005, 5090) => 23.2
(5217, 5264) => 23.9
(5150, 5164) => 22.9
